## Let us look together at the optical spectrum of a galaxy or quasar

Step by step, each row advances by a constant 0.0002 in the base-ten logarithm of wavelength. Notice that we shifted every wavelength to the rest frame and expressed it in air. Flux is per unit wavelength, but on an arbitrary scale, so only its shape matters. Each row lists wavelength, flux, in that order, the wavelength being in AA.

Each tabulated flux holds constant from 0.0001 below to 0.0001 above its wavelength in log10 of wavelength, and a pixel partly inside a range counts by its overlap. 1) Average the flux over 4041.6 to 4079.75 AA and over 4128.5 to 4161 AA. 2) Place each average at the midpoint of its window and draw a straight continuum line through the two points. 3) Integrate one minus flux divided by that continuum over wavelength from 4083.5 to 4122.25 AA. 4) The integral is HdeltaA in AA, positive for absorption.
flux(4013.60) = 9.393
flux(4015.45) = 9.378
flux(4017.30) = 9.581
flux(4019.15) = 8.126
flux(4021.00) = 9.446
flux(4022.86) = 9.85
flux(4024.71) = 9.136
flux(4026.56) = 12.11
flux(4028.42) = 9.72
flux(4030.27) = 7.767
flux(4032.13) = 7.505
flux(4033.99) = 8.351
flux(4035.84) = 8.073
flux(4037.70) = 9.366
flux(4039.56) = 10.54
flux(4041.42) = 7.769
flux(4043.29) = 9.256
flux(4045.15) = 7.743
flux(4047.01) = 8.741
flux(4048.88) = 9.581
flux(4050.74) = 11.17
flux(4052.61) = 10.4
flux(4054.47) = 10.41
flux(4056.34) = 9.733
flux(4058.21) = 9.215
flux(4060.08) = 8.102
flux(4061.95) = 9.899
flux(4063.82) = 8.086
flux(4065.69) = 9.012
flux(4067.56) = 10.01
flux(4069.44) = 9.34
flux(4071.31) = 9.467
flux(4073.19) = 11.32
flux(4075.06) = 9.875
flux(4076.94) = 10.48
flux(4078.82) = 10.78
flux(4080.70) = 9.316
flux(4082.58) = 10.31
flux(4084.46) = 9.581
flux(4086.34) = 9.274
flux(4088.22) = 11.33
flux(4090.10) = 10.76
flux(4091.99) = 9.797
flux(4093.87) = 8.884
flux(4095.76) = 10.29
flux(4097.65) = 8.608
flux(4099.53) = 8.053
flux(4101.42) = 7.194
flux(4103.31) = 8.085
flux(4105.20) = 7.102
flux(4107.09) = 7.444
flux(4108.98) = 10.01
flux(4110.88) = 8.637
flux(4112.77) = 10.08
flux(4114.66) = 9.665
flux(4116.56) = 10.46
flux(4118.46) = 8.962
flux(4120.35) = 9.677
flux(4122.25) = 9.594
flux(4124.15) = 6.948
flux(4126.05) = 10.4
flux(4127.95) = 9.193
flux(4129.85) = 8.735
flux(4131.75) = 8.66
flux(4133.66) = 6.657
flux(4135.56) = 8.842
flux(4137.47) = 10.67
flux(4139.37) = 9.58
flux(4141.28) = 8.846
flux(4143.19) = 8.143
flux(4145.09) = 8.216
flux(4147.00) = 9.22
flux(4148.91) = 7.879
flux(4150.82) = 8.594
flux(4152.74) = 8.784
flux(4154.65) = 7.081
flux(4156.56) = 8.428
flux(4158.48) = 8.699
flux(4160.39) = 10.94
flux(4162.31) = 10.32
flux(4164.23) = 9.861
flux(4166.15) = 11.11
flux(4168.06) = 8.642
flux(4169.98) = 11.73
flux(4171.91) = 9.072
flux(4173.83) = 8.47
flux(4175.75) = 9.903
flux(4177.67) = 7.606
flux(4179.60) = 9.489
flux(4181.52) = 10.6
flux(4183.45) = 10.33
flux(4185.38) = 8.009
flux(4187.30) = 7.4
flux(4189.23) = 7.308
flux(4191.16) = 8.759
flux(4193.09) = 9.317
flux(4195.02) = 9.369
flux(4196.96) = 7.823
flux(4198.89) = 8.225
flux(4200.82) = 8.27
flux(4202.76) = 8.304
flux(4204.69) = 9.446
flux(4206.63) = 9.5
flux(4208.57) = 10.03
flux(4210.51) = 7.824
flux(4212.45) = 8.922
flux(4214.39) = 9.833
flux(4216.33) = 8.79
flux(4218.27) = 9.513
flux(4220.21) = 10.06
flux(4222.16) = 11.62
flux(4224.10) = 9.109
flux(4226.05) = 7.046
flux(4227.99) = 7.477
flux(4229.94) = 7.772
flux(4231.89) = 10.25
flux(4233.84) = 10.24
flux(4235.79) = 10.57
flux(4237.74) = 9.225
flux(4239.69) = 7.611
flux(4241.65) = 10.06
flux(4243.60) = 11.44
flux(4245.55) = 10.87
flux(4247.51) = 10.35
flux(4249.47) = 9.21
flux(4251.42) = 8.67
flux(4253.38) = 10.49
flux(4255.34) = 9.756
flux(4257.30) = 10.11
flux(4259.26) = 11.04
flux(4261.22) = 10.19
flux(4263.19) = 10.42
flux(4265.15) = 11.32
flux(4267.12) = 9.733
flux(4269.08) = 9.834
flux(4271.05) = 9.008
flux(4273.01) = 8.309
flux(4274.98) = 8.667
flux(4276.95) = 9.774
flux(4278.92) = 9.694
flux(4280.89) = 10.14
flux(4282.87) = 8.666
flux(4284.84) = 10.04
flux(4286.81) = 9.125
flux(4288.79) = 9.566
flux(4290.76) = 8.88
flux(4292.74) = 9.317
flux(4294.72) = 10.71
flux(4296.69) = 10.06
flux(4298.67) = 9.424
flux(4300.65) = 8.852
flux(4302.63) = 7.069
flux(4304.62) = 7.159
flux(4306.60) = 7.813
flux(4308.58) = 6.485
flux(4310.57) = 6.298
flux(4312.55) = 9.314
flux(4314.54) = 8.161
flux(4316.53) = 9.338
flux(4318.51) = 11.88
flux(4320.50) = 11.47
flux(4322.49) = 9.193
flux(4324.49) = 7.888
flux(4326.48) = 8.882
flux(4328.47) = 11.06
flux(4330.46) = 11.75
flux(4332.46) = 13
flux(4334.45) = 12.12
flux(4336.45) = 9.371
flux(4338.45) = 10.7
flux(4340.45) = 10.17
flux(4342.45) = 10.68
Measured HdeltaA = -0.3 AA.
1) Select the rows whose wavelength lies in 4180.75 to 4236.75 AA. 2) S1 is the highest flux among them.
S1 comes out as 11.62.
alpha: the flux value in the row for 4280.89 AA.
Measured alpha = 10.14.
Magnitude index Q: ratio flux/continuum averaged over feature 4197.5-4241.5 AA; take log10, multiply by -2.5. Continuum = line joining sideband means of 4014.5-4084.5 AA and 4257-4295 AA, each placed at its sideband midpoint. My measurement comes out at 0.06 mag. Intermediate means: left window 9.43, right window 9.7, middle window 9.08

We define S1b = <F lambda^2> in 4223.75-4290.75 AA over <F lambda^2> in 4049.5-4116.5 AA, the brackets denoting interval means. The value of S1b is 1.10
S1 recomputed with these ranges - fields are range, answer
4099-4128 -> 10.46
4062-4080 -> 11.32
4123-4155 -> 10.67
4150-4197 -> 11.73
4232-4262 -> 11.44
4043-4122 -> 11.33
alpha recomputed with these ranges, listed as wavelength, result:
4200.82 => 8.27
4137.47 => 10.67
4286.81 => 9.125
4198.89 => 8.225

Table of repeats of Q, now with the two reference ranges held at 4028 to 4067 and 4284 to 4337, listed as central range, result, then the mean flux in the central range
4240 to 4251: -0.09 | 10.1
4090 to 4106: 0.06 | 8.66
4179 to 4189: 0.03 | 9.02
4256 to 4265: -0.13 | 10.5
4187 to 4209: 0.08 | 8.65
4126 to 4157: 0.07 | 8.66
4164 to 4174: -0.08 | 9.92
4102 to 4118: 0.03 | 8.89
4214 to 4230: 0.03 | 9.07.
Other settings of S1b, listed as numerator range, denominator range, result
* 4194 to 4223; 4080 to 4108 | 1.07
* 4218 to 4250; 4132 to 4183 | 1.08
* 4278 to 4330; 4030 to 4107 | 1.10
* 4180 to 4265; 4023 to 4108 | 1.08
